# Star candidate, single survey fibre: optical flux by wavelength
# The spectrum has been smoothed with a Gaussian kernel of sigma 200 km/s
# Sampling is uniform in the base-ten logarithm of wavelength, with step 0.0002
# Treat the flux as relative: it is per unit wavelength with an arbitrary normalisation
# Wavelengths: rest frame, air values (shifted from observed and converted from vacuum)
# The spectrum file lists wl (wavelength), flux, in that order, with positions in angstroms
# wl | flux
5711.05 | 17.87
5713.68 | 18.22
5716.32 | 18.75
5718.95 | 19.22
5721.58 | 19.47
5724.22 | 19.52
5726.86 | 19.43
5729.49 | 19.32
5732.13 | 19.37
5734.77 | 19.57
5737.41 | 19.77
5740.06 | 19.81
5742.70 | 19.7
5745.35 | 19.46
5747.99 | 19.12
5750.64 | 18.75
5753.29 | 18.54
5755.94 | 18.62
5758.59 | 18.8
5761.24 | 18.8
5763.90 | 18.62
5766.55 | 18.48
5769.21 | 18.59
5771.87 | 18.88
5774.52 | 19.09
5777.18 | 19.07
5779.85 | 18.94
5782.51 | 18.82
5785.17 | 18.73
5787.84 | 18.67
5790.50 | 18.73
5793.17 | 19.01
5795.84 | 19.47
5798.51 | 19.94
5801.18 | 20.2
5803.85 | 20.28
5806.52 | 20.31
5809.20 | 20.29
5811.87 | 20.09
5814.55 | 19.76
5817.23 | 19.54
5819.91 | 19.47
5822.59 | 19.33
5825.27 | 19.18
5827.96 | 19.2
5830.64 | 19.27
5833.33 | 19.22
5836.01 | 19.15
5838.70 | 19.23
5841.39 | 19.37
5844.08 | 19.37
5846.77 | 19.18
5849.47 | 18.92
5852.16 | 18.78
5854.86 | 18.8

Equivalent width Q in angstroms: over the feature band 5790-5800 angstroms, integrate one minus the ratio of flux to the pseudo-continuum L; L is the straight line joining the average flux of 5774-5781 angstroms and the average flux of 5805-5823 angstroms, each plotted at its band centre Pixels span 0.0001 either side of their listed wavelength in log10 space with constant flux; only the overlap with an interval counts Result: 0.0 angstroms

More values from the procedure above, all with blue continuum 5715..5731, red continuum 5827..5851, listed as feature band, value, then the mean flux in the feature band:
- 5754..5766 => 0.4 angstroms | 18.7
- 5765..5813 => -0.1 angstroms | 19.3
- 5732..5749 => -0.3 angstroms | 19.6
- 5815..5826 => -0.1 angstroms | 19.4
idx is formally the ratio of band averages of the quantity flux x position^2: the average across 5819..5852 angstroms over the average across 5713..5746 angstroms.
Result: 1.0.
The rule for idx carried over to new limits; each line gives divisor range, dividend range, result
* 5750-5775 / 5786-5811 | 1.06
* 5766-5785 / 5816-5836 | 1.04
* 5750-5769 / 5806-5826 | 1.08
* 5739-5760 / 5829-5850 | 1.04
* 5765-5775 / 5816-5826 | 1.05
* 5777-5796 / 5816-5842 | 1.04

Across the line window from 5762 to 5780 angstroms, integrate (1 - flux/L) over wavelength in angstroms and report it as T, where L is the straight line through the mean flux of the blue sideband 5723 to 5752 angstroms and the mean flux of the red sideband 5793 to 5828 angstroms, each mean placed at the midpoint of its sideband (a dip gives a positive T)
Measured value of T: 0.72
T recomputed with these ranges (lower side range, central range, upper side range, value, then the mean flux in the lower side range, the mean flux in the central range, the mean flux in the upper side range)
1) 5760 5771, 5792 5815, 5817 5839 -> -1.1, 18.6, 19.9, 19.3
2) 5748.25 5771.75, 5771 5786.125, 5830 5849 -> -0.1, 18.7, 18.9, 19.2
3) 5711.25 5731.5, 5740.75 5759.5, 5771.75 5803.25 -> 0.1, 19.1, 19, 19.2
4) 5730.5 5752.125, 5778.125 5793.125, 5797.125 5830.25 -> 0.6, 19.4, 18.8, 19.8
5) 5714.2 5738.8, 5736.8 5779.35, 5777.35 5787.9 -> 0.1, 19.3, 19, 18.8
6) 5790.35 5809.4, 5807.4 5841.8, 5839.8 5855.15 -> -0.1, 19.8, 19.5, 19.1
